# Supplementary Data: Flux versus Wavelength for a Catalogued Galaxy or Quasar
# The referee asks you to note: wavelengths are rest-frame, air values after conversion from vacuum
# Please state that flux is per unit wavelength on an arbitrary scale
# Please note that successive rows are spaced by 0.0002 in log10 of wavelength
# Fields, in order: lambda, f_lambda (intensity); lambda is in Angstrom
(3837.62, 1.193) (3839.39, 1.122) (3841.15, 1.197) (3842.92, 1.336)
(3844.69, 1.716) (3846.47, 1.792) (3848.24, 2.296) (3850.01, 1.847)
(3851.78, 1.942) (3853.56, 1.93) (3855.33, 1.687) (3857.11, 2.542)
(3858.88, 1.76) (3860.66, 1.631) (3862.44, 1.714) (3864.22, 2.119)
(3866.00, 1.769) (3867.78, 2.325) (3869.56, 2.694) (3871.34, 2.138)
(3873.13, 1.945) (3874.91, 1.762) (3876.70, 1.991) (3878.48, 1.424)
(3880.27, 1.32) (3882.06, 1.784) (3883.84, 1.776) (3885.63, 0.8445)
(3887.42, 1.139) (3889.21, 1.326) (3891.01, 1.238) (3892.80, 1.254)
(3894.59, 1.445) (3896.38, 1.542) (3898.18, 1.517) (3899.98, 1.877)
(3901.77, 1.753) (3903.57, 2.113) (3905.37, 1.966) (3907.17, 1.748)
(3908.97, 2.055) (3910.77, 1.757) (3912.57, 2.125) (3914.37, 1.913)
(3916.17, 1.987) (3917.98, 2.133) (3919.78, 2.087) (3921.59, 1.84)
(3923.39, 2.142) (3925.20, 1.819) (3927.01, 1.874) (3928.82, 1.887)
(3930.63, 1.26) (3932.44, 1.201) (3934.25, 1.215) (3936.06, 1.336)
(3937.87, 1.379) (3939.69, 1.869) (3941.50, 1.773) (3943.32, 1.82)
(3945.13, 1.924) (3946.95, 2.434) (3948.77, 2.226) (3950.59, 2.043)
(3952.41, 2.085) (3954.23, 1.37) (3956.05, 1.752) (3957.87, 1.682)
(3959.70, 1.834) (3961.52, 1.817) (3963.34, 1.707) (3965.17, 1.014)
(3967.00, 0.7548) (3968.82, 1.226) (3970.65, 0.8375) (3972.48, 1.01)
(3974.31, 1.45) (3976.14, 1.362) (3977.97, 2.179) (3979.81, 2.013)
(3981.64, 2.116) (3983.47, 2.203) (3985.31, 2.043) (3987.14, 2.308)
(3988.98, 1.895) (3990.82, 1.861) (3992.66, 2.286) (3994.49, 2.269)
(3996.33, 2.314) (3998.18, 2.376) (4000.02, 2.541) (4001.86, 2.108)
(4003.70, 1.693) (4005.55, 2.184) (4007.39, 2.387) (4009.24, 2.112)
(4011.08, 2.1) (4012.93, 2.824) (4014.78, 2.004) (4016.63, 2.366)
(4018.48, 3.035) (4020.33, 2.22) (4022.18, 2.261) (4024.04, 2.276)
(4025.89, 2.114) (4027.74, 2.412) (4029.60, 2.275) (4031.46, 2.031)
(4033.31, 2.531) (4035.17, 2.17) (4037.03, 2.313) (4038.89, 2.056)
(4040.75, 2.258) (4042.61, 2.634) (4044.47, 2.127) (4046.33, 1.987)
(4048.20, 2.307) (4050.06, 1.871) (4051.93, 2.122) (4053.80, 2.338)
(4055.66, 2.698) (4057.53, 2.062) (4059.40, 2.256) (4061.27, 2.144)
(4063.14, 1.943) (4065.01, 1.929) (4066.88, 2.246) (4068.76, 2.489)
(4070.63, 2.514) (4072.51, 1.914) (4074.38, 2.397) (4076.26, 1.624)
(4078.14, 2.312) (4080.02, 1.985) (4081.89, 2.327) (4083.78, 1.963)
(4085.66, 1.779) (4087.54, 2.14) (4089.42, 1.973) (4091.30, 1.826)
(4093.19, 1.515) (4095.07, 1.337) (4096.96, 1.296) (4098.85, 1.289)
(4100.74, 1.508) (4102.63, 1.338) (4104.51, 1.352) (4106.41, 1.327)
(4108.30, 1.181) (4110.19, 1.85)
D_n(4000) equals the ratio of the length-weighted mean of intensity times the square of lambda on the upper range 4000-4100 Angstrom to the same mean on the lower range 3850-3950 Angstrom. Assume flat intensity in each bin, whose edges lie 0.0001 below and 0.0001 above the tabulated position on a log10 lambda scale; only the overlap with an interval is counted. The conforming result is 1.29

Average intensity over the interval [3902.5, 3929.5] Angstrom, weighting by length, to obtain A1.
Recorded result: 1.96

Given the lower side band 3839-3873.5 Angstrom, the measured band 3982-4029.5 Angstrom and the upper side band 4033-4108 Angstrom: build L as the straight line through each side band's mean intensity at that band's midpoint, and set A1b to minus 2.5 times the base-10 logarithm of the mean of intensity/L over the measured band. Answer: -0.15 mag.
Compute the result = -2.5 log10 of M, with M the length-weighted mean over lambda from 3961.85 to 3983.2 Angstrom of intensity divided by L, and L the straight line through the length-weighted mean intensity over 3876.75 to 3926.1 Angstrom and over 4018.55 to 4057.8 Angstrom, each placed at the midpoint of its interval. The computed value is 0.34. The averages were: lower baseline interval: 1.71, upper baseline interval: 2.26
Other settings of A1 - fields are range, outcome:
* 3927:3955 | 1.73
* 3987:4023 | 2.26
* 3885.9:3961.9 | 1.74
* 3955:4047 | 2.03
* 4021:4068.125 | 2.22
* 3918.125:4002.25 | 1.8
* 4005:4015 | 2.29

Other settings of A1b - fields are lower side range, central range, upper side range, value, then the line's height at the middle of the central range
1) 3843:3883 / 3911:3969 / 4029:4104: 0.12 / 1.95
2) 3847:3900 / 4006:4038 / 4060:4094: -0.17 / 1.98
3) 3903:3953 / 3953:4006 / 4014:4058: 0.15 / 2.05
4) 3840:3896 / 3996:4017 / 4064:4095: -0.16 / 1.93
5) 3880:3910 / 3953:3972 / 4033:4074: 0.30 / 1.85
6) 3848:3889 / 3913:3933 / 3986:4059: 0.07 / 1.98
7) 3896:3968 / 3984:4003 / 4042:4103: -0.17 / 1.87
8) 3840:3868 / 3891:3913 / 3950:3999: 0.04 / 1.81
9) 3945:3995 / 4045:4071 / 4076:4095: -0.16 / 1.89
